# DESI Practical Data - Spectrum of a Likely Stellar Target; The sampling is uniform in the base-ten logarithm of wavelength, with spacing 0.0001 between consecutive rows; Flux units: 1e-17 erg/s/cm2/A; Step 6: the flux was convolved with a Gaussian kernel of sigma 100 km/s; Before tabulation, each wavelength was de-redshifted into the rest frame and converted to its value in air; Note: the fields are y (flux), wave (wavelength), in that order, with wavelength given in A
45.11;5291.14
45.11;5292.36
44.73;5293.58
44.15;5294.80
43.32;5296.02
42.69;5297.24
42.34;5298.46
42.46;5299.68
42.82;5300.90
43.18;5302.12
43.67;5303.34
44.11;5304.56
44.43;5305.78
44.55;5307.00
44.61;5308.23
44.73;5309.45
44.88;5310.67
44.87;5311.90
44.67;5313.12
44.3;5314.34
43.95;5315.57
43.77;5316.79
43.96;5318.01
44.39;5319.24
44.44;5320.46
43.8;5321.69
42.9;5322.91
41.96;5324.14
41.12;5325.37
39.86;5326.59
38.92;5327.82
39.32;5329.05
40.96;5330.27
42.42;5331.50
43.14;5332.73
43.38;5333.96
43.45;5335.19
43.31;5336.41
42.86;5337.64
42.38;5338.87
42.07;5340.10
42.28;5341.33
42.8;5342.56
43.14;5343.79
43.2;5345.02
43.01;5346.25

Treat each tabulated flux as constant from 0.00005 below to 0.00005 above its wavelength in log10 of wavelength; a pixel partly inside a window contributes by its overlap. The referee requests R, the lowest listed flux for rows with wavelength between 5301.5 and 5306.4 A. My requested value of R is 43.18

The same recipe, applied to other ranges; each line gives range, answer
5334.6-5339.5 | 42.38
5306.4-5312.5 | 44.55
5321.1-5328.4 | 38.92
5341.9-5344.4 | 42.8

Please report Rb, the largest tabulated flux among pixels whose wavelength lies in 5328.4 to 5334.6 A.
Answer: 43.38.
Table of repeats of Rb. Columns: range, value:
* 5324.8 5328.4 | 41.12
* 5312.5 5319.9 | 44.67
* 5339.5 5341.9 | 42.28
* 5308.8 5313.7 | 44.88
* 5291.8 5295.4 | 45.11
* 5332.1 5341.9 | 43.45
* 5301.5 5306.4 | 44.43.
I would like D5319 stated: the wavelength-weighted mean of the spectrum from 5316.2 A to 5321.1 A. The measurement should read 44.1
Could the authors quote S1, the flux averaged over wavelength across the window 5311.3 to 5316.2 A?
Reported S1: 44.5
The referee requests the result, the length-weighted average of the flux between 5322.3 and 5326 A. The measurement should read 42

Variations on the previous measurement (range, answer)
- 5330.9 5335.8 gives 43.1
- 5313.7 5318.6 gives 44.1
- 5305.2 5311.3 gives 44.6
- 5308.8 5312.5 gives 44.8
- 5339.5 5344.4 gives 42.6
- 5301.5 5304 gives 43.5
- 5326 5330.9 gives 39.8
